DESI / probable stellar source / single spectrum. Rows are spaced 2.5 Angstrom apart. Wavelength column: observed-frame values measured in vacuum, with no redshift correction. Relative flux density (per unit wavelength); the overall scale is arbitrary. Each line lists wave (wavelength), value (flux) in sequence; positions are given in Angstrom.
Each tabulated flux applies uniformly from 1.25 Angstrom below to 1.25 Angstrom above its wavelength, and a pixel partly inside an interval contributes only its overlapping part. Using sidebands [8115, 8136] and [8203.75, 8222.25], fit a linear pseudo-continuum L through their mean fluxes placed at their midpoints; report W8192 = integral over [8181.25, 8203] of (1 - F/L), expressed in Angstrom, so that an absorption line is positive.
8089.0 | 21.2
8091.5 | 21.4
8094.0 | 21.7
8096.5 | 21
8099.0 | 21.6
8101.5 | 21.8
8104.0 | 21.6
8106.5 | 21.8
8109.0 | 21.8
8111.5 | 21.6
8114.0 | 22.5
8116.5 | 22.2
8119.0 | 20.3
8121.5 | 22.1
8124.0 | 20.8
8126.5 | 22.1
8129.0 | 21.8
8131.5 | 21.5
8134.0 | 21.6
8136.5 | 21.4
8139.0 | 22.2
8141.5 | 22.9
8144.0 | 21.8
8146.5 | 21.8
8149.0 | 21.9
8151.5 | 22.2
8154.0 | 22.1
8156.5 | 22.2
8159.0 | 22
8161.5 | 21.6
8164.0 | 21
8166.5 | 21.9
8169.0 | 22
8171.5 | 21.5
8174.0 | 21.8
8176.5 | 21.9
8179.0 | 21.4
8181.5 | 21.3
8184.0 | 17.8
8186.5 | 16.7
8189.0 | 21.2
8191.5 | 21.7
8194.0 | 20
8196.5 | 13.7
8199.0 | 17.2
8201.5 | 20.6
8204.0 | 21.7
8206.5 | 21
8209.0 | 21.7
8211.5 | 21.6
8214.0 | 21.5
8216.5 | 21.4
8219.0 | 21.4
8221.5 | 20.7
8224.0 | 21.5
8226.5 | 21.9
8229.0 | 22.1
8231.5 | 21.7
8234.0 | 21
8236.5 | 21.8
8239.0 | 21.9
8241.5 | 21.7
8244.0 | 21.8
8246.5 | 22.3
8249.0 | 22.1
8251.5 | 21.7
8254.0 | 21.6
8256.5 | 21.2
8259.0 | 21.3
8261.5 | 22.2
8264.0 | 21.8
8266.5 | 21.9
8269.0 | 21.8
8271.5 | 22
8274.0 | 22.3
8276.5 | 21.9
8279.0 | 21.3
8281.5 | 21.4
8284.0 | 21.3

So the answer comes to 2.6 Angstrom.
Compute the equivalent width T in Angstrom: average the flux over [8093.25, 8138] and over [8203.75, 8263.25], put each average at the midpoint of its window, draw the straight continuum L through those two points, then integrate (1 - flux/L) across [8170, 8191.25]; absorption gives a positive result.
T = 1.1 Angstrom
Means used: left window 21.6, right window 21.6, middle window 20.5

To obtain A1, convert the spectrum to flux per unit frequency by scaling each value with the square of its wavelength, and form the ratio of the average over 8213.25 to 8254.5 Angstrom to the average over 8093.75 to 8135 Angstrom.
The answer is 1.03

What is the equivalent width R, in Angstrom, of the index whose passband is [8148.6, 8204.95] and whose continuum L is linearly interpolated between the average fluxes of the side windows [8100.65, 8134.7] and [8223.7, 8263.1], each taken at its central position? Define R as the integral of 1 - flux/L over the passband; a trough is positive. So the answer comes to 2.8 Angstrom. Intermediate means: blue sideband 21.7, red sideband 21.7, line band 20.6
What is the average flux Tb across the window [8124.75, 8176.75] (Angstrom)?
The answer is 21.9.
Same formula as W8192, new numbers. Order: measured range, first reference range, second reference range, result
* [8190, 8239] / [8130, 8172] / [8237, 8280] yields 2.4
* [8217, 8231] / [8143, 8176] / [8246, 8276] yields 0.2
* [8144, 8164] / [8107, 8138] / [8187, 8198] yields -1.4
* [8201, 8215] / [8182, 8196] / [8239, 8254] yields -0.9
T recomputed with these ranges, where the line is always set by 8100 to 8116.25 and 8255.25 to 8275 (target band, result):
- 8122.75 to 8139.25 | 0.2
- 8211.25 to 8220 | 0.1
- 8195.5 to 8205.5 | 1.5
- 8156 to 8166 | 0.1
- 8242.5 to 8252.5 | -0.1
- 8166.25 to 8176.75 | 0.0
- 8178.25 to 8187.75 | 1.2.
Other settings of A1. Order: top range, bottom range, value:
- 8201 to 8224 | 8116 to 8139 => 1.01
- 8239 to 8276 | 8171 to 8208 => 1.11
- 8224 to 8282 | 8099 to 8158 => 1.03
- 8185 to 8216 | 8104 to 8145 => 0.93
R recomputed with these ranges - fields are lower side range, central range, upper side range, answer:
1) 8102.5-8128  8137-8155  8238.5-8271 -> -0.3 Angstrom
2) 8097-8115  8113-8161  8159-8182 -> -0.3 Angstrom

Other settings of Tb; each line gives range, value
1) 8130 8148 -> 21.9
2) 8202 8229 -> 21.4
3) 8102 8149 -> 21.8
